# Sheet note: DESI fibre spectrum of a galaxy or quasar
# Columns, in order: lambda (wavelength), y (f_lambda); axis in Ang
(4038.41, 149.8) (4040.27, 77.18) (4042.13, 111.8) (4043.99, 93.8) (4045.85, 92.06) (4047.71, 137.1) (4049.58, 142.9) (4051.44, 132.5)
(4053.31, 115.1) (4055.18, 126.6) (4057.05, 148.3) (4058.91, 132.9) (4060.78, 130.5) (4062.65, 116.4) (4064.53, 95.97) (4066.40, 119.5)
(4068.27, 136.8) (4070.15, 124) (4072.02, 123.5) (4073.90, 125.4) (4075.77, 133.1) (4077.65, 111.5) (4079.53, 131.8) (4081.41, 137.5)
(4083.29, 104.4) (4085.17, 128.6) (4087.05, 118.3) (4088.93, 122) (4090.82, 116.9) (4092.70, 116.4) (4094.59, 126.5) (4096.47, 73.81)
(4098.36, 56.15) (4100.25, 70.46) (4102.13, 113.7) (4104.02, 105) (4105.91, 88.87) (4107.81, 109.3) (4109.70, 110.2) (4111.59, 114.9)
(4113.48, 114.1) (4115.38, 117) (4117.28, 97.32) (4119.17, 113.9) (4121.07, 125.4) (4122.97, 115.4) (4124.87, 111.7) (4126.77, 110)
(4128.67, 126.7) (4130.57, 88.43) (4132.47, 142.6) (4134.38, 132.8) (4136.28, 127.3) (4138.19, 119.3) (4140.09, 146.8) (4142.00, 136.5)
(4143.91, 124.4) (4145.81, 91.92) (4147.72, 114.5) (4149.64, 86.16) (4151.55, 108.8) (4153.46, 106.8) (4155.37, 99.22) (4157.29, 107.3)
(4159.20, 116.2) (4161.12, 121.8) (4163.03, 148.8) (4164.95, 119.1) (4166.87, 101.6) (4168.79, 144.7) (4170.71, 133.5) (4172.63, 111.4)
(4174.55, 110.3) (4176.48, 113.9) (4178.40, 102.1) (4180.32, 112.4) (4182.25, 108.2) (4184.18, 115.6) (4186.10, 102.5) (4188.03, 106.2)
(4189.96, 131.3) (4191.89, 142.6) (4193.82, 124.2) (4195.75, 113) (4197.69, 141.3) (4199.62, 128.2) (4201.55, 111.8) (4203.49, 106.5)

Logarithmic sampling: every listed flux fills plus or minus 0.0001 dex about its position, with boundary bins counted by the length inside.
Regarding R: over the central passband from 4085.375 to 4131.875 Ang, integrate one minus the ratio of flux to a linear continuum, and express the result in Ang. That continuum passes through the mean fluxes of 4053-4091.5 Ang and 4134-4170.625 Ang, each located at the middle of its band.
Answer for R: 5.4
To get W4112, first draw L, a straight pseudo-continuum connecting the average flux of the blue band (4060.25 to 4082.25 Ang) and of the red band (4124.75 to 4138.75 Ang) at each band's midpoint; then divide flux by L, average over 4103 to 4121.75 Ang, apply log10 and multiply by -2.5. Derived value 0.11 mag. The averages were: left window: 124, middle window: 109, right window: 120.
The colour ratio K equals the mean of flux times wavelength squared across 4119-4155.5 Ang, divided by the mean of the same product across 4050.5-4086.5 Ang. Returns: 0.97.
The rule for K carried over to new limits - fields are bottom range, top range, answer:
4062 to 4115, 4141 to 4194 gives 1.07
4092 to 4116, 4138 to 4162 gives 1.15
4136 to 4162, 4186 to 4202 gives 1.11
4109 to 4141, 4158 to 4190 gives 1.01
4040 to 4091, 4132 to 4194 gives 1.02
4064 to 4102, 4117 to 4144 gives 1.10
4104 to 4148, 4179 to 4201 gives 1.06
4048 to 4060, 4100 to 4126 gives 0.84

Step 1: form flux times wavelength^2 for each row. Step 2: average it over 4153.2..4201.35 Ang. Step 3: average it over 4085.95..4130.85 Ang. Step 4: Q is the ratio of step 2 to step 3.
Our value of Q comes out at 1.14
